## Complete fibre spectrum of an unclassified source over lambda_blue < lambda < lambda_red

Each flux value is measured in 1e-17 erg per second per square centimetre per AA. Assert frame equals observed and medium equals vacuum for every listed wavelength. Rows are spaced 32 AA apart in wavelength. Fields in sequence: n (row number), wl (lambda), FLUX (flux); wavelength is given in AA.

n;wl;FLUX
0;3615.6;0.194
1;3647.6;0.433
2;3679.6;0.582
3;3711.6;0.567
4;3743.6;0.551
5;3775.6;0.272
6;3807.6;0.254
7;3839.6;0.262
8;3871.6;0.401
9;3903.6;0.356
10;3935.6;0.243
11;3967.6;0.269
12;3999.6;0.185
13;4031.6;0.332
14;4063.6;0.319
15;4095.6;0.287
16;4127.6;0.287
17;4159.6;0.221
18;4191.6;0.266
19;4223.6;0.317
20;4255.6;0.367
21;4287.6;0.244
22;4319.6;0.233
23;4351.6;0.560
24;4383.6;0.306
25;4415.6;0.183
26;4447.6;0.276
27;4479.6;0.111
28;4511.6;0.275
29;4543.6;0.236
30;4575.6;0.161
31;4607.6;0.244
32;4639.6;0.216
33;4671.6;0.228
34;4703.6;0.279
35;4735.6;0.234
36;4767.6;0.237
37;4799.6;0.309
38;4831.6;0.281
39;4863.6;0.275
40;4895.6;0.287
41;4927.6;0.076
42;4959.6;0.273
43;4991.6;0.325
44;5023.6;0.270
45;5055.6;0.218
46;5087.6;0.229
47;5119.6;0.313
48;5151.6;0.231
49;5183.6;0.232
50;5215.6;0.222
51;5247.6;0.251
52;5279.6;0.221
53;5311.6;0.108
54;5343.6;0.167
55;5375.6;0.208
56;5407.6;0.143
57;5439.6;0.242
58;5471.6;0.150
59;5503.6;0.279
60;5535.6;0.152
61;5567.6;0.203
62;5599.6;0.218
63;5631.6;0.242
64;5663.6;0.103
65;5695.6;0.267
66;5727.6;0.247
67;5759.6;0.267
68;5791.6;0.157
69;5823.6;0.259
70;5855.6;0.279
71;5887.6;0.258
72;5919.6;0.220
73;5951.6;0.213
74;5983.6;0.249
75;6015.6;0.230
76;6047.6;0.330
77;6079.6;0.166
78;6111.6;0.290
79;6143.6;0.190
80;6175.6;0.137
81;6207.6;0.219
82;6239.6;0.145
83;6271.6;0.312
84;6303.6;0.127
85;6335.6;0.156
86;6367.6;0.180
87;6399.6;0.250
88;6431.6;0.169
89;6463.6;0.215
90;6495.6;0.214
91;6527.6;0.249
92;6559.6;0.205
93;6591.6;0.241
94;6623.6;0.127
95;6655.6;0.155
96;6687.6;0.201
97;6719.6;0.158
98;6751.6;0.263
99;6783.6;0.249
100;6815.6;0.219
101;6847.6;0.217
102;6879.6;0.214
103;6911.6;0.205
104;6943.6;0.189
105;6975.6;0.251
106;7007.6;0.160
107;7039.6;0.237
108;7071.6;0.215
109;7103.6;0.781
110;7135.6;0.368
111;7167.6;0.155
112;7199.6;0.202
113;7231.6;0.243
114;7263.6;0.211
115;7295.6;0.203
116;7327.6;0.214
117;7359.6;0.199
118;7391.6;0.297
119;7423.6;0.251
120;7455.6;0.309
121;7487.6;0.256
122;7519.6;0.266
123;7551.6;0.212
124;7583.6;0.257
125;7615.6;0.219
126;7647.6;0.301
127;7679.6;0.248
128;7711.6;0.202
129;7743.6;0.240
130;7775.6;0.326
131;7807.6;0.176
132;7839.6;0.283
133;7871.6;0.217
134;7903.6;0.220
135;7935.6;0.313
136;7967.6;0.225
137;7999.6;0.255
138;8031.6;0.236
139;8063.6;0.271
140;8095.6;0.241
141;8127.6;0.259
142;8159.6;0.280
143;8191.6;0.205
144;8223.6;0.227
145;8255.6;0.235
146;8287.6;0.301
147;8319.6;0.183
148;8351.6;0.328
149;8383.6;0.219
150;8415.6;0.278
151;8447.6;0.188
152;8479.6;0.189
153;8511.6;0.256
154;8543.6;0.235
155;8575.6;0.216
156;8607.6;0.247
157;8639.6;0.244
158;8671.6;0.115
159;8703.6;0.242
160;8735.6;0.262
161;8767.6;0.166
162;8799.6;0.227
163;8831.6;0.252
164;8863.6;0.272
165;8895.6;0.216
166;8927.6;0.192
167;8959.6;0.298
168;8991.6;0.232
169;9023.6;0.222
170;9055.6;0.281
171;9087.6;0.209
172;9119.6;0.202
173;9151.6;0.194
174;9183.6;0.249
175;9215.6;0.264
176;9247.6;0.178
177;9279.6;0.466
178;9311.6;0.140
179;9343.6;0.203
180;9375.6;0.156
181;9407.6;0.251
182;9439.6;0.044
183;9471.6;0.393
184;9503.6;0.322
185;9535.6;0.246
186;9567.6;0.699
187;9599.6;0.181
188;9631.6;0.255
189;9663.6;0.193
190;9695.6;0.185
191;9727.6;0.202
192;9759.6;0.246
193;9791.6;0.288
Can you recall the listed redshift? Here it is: 0.909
